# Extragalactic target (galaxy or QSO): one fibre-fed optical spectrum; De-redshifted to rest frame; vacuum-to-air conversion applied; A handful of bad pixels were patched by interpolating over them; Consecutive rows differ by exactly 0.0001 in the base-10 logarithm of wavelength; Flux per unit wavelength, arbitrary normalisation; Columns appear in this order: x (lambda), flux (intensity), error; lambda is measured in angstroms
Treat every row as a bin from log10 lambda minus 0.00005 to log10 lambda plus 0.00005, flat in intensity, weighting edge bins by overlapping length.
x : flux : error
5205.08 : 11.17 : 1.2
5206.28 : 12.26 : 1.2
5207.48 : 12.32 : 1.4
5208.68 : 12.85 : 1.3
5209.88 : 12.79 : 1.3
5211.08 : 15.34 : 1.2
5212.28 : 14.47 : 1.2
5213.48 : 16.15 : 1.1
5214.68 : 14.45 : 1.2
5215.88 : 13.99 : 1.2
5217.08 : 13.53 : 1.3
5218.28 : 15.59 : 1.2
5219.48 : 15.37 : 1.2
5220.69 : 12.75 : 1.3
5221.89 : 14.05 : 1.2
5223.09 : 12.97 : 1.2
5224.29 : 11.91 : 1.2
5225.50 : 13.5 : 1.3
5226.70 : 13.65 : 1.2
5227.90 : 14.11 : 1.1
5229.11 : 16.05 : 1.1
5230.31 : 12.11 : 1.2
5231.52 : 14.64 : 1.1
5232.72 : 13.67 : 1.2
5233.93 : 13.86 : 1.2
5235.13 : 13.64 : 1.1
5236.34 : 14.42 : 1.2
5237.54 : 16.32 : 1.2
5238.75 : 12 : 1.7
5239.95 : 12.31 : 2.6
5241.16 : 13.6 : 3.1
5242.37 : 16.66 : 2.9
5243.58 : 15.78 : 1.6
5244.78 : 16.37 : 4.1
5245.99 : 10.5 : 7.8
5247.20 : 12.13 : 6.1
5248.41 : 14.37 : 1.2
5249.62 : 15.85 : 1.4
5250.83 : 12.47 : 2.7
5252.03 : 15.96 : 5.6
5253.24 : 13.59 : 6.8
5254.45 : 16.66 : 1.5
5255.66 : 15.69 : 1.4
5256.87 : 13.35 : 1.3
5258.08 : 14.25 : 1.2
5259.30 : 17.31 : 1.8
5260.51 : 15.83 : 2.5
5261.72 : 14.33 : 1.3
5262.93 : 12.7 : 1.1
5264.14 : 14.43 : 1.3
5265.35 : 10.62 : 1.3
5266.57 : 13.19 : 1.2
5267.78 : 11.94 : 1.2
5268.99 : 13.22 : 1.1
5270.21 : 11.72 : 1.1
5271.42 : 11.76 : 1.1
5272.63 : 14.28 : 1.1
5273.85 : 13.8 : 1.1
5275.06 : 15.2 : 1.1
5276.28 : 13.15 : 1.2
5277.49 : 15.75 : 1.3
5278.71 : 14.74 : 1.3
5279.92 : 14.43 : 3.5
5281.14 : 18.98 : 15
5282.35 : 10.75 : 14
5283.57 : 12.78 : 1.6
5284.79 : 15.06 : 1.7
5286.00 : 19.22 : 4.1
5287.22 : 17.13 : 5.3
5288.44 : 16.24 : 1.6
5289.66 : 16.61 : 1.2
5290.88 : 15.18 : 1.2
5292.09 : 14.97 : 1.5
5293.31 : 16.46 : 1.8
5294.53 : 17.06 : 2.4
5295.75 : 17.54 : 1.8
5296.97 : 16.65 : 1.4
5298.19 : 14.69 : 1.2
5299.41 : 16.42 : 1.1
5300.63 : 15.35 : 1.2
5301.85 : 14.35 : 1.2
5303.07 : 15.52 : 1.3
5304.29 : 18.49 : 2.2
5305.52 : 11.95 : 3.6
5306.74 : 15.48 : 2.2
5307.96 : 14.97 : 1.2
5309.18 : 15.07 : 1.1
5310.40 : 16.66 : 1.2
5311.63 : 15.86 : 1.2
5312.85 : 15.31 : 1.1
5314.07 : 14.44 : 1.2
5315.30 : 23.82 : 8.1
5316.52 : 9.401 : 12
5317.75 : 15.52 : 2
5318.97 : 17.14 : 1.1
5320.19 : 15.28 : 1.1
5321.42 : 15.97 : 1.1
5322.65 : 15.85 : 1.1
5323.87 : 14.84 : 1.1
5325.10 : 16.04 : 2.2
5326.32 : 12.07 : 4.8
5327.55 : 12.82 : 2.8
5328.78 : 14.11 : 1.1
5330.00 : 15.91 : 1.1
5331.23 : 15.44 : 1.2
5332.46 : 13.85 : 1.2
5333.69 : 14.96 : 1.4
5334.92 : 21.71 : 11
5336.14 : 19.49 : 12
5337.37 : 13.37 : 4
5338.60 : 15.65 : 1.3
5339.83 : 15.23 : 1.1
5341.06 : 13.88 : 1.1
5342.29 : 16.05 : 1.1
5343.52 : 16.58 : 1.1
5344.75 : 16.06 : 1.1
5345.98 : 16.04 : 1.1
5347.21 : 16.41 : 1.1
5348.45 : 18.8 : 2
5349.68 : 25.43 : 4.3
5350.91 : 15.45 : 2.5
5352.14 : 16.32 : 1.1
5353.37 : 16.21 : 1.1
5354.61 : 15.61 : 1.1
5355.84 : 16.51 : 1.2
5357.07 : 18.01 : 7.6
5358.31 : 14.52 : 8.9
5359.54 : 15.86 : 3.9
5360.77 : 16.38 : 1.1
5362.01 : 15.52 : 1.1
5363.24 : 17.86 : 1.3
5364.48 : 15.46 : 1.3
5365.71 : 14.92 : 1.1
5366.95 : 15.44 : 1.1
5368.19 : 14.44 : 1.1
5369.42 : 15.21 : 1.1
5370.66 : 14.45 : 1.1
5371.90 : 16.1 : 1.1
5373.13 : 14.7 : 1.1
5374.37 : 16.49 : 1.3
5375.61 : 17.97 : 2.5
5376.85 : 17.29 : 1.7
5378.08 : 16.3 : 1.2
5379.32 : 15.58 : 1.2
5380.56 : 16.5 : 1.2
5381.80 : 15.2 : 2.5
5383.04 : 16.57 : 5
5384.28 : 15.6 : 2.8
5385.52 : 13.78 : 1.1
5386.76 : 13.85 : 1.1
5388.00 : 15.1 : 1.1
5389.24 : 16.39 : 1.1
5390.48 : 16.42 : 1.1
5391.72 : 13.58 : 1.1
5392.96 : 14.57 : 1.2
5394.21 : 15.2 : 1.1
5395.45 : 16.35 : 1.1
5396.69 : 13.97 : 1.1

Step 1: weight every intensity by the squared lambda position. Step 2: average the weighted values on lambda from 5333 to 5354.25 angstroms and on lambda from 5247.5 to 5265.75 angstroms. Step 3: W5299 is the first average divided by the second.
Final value 1.20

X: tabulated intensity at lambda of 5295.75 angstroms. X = 17.54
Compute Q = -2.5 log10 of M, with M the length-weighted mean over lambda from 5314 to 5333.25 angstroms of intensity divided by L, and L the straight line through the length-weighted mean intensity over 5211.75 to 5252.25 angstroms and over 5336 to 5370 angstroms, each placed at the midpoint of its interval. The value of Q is 0.04 mag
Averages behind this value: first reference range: 14.1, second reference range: 16.3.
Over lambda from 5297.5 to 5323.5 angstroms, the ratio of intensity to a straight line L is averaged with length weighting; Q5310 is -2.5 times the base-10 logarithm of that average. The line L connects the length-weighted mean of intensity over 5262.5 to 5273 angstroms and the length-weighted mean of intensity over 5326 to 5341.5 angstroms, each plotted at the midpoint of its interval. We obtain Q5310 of -0.09 mag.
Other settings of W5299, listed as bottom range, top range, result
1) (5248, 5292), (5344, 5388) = 1.15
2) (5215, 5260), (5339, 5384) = 1.20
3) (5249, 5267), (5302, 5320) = 1.11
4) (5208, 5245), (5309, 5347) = 1.15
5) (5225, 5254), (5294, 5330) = 1.13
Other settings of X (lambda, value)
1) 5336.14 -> 19.49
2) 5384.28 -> 15.6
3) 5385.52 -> 13.78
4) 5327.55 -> 12.82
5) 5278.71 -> 14.74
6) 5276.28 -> 13.15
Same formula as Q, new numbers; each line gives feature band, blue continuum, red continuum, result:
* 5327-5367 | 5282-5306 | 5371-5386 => -0.03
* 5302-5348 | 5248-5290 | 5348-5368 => 0.02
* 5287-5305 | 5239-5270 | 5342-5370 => -0.07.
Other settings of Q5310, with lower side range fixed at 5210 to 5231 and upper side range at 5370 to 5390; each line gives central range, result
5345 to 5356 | -0.13 mag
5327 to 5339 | -0.03 mag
